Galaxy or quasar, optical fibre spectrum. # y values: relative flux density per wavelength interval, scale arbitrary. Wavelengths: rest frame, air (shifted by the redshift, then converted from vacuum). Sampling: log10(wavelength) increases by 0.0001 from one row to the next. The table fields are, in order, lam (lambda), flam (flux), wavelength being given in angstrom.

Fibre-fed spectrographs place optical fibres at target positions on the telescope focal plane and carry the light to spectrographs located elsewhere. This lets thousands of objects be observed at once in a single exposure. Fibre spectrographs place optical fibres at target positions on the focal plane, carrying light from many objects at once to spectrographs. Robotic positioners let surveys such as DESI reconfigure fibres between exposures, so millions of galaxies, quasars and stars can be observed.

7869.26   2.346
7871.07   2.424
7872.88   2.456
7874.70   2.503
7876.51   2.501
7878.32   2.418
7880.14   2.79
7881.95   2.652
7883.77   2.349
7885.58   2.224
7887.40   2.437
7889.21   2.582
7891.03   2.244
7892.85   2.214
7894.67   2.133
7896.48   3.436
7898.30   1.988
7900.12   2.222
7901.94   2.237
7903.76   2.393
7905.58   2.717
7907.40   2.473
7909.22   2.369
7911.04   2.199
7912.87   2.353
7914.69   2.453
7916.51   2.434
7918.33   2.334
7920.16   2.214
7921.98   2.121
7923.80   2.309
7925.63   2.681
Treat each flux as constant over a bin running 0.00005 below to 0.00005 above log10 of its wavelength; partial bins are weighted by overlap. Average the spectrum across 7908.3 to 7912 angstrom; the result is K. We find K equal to 2.28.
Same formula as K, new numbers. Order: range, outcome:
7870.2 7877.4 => 2.47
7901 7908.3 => 2.45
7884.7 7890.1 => 2.42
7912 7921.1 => 2.36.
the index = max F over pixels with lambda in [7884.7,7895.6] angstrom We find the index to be 2.582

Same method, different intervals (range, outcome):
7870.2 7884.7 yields 2.79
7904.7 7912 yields 2.717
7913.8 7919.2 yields 2.453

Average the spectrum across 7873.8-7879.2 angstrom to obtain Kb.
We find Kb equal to 2.48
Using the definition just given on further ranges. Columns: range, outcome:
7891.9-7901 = 2.4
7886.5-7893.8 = 2.37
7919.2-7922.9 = 2.17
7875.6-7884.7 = 2.54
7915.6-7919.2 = 2.39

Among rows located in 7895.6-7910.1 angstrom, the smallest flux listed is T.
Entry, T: 1.988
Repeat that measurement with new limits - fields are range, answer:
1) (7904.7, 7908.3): 2.473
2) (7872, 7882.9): 2.418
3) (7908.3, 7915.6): 2.199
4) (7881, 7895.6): 2.133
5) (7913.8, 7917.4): 2.434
